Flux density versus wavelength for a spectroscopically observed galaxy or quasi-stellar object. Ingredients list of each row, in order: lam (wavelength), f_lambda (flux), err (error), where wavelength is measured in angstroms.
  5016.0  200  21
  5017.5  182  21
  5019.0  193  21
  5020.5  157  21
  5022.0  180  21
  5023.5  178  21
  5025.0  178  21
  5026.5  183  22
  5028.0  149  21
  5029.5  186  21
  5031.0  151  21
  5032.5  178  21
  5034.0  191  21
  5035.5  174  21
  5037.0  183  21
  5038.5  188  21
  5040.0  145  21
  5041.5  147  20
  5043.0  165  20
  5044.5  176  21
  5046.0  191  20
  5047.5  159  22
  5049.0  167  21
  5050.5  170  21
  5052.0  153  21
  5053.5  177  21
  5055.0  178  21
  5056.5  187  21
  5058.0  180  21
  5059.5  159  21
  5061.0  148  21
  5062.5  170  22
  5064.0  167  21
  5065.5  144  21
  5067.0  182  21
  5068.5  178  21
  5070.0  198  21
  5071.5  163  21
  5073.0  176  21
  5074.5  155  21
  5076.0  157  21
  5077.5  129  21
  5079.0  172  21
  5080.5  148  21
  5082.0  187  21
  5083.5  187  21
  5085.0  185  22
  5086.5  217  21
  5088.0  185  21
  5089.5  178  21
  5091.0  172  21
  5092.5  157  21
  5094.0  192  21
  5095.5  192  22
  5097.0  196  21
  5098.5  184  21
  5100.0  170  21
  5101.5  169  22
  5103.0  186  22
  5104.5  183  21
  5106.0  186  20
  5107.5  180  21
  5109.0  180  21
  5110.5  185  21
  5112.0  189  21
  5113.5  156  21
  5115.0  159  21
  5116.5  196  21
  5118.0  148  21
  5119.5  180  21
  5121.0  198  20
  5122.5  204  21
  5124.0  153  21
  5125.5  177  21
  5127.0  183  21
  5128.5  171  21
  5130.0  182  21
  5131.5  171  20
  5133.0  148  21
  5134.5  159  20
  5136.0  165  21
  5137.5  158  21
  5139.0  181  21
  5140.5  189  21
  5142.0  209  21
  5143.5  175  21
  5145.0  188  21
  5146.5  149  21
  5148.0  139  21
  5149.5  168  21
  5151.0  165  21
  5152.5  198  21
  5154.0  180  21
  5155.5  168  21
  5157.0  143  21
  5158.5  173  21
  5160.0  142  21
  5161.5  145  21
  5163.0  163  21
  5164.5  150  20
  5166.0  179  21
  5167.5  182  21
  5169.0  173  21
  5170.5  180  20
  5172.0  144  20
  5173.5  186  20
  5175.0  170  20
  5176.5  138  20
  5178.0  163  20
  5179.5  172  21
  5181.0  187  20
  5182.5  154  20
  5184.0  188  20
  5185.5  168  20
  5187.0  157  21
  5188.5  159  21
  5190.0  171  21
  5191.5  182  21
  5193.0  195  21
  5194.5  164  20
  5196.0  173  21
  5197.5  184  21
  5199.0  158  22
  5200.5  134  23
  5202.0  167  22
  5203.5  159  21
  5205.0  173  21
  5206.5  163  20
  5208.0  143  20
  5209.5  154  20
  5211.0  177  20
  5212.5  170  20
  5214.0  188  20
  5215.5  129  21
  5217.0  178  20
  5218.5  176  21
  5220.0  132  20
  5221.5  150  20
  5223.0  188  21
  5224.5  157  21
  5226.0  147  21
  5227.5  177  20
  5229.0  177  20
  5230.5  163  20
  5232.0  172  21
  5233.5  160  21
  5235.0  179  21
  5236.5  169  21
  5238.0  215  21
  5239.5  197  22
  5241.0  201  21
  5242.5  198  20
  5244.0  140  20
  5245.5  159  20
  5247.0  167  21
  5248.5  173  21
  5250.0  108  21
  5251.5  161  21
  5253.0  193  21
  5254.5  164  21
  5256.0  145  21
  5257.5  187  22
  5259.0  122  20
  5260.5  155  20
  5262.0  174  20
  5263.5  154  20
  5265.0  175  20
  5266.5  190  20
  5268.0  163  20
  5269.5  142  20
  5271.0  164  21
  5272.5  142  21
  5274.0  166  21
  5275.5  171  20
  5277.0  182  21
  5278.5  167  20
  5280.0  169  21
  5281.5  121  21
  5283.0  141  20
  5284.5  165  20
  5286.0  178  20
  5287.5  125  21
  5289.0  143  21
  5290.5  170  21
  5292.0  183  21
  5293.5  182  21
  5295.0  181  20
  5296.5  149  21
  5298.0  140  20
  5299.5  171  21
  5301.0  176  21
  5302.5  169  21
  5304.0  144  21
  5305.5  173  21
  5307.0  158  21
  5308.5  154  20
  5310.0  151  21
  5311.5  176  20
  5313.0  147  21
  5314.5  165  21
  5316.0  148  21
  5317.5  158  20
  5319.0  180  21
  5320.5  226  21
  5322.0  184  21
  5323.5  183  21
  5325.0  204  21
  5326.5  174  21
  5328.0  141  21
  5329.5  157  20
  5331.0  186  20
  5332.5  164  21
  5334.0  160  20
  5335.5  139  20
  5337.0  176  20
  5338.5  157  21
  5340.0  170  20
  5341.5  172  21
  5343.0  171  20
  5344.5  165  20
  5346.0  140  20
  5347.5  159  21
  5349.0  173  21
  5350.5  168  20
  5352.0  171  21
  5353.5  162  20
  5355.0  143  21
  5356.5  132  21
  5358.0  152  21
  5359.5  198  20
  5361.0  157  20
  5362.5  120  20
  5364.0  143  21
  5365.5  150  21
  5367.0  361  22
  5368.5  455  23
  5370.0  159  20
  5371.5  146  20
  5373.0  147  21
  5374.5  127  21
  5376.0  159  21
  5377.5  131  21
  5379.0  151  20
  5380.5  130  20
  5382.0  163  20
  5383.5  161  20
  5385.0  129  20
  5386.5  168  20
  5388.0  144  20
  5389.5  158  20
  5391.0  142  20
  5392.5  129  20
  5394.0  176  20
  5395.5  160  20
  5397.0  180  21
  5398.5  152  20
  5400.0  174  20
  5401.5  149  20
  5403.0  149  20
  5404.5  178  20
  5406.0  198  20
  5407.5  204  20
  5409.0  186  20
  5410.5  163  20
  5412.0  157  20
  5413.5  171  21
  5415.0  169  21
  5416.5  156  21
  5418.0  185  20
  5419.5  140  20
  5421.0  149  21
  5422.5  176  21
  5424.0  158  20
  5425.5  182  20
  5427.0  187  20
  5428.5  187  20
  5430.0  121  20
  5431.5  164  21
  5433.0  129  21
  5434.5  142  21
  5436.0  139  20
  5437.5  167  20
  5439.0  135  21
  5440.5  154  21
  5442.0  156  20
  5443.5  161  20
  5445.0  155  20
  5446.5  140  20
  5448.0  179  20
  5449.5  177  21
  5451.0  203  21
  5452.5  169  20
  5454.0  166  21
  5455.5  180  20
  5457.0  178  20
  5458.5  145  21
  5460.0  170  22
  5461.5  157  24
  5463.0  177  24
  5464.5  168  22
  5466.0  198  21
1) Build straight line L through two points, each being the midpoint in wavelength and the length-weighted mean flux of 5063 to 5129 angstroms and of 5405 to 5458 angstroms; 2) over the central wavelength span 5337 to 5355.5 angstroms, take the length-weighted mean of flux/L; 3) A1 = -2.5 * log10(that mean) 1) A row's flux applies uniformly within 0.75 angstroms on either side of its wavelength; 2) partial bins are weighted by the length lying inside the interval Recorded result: 0.03 mag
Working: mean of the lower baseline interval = 176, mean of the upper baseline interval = 165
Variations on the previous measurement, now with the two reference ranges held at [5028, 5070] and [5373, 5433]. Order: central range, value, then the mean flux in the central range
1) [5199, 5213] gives 0.040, 160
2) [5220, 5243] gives -0.064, 175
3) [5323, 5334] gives -0.061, 172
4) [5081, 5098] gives -0.101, 186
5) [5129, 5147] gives -0.035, 173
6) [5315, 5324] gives -0.107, 179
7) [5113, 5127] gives -0.045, 175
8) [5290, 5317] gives -0.001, 163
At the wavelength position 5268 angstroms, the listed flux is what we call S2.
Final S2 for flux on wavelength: 163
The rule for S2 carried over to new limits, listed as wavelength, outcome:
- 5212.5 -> 170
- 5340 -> 170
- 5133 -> 148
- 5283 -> 141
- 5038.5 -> 188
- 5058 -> 180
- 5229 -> 177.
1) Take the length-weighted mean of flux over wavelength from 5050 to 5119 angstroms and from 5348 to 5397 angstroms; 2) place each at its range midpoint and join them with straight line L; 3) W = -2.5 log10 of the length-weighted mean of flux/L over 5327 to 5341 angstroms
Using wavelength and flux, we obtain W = 0.05 mag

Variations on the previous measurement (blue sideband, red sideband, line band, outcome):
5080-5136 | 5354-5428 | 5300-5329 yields 0.01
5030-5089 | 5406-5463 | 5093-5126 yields -0.06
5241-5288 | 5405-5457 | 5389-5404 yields 0.05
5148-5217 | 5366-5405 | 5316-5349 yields 0.01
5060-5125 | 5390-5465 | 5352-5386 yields -0.04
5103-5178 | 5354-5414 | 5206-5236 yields 0.04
